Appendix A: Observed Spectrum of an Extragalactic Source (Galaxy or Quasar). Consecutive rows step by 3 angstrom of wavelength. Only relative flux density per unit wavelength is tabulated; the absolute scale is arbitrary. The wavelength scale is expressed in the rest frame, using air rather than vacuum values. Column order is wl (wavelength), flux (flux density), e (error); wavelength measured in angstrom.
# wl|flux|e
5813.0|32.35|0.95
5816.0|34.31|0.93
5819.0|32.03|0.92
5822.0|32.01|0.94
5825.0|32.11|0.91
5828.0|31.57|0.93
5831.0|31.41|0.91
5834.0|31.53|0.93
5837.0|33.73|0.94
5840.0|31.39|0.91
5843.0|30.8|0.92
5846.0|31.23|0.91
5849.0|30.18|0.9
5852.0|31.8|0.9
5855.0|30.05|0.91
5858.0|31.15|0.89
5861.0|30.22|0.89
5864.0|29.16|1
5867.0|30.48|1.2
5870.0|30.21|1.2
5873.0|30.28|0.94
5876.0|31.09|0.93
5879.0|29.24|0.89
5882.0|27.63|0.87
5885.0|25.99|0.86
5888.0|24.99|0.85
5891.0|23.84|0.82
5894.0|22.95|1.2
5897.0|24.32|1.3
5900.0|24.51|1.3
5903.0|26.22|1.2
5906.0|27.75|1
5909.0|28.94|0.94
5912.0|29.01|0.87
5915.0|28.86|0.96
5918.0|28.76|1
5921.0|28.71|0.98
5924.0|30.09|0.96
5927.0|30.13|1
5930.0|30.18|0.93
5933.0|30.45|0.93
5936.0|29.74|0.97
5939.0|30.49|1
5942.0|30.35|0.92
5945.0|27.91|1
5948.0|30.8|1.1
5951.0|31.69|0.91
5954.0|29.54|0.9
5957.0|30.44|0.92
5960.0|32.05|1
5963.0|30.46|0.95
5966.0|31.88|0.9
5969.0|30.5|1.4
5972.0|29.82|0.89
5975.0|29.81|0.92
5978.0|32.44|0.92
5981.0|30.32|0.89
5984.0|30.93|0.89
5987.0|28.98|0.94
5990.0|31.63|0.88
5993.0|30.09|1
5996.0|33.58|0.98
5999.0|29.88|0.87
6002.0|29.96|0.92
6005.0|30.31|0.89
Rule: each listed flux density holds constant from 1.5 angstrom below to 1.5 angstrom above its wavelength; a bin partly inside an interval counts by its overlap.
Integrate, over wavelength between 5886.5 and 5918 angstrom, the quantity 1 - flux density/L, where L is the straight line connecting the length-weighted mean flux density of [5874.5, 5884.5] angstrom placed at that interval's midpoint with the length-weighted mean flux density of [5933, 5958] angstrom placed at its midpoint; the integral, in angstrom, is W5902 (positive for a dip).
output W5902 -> 3.4 angstrom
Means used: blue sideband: 29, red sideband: 30.1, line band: 26.3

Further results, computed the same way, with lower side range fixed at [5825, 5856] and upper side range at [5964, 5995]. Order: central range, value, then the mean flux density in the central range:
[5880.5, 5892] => 2.0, 25.7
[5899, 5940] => 2.8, 28.9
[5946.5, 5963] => 0.0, 30.9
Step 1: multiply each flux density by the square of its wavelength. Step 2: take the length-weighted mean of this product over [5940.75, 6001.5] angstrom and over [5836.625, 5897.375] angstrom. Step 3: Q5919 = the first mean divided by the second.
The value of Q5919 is 1.09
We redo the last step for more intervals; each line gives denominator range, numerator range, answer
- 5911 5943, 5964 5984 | 1.05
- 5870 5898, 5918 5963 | 1.14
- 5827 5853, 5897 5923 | 0.90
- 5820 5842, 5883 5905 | 0.79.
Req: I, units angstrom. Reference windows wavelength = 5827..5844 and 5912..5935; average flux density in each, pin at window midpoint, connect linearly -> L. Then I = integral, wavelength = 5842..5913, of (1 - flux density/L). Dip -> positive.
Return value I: 5.4 angstrom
